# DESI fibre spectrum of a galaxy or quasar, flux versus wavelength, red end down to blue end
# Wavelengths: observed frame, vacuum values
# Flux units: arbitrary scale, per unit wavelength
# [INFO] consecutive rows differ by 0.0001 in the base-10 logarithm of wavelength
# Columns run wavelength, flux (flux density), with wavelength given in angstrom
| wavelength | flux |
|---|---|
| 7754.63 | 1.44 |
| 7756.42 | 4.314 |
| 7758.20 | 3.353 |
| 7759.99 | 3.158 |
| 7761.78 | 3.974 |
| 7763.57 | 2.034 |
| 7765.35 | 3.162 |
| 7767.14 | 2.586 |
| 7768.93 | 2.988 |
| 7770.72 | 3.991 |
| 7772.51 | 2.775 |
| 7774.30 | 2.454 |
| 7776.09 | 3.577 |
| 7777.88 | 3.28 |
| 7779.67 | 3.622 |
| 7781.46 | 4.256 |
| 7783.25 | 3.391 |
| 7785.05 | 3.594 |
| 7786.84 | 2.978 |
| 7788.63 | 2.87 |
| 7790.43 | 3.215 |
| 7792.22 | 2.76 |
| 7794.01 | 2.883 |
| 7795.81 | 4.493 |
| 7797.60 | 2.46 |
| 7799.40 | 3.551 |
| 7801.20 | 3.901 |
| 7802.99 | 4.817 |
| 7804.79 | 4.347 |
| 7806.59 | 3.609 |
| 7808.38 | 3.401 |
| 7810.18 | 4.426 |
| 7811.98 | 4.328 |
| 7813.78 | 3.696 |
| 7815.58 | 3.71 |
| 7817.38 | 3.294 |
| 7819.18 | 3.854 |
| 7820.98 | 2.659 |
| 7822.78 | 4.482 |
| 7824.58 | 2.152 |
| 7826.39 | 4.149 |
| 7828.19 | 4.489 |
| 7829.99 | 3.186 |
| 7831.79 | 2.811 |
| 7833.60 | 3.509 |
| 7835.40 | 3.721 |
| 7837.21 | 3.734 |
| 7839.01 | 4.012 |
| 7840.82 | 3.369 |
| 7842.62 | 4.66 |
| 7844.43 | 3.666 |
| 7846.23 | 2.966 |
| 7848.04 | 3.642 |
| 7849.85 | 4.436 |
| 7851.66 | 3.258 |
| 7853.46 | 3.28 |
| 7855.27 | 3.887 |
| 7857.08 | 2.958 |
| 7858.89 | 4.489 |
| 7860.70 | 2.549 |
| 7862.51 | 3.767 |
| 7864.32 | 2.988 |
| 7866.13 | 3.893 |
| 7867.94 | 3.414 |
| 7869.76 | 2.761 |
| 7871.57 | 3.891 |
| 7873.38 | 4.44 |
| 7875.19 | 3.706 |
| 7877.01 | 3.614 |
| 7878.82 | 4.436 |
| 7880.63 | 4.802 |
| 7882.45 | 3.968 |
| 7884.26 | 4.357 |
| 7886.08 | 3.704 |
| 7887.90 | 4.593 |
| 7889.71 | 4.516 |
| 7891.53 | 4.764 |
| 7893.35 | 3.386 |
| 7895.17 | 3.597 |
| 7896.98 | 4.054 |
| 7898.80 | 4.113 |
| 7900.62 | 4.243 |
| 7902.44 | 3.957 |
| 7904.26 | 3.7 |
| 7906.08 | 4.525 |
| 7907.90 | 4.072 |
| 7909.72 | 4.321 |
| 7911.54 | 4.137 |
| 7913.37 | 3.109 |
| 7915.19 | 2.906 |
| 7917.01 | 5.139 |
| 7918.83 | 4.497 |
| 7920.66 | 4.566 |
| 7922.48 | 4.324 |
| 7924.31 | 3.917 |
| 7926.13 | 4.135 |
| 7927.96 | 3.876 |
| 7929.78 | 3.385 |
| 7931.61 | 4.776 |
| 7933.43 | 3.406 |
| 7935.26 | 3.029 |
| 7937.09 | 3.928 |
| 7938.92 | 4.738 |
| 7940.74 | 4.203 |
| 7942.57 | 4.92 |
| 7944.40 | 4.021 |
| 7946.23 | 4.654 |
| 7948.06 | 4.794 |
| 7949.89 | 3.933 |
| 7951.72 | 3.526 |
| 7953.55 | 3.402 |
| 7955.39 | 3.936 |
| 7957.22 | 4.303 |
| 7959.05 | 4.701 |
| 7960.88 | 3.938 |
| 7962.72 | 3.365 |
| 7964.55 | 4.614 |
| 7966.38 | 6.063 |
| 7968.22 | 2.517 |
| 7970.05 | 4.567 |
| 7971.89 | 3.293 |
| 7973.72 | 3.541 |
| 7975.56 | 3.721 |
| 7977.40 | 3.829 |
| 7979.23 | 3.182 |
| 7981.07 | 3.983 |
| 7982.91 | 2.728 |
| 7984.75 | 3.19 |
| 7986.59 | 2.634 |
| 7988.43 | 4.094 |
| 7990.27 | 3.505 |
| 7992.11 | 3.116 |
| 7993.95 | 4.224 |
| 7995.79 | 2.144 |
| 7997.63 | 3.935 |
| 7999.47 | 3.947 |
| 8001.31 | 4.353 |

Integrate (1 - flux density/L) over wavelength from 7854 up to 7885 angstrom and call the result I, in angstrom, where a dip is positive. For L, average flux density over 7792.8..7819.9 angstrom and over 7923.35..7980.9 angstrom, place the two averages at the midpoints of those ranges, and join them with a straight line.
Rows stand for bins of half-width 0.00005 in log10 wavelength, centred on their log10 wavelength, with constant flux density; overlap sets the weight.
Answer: 1.0 angstrom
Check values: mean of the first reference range 3.77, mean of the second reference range 4.01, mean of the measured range 3.75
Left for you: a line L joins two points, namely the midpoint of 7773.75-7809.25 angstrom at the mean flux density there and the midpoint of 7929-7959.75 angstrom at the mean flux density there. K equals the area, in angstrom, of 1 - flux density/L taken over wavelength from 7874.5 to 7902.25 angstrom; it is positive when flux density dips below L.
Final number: -1.8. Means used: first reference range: 3.48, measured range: 4.12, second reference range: 4.1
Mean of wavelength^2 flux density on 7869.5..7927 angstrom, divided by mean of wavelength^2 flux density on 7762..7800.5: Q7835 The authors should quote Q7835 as 1.31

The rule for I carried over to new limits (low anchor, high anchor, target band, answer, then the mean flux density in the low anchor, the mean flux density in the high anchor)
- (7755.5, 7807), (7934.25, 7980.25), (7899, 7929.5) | -1.6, 3.39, 4.03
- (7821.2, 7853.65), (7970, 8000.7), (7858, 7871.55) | 0.6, 3.63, 3.49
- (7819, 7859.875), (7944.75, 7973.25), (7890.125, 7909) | -1.0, 3.62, 4.1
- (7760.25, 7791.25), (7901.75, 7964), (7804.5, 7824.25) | -1.8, 3.22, 4.07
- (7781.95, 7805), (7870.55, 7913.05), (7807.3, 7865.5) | 2.0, 3.47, 4.11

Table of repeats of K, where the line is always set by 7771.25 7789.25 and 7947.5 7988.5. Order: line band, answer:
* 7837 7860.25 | -1.4 angstrom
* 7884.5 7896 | -1.7 angstrom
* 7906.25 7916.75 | -0.6 angstrom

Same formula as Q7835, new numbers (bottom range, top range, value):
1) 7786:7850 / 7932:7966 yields 1.18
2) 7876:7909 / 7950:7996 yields 0.92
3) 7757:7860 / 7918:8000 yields 1.15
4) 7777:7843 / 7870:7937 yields 1.15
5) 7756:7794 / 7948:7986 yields 1.24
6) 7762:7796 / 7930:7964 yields 1.33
